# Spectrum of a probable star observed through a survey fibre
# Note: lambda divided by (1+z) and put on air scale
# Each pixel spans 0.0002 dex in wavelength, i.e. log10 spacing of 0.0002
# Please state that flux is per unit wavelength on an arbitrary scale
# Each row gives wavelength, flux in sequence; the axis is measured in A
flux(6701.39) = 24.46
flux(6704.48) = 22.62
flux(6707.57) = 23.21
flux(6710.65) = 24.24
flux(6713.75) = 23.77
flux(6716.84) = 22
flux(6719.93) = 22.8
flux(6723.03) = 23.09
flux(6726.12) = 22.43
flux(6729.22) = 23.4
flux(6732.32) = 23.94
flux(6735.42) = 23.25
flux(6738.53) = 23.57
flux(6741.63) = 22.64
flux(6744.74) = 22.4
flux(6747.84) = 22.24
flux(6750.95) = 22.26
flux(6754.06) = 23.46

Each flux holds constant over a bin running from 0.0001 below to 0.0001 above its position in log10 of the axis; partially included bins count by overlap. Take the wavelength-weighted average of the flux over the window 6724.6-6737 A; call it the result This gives 23.2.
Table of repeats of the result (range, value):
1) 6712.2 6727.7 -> 22.8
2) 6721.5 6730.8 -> 23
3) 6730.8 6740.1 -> 23.6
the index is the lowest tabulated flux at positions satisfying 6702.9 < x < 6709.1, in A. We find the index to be 22.62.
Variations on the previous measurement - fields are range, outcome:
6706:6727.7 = 22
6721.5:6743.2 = 22.43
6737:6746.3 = 22.4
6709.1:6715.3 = 23.77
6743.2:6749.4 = 22.24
